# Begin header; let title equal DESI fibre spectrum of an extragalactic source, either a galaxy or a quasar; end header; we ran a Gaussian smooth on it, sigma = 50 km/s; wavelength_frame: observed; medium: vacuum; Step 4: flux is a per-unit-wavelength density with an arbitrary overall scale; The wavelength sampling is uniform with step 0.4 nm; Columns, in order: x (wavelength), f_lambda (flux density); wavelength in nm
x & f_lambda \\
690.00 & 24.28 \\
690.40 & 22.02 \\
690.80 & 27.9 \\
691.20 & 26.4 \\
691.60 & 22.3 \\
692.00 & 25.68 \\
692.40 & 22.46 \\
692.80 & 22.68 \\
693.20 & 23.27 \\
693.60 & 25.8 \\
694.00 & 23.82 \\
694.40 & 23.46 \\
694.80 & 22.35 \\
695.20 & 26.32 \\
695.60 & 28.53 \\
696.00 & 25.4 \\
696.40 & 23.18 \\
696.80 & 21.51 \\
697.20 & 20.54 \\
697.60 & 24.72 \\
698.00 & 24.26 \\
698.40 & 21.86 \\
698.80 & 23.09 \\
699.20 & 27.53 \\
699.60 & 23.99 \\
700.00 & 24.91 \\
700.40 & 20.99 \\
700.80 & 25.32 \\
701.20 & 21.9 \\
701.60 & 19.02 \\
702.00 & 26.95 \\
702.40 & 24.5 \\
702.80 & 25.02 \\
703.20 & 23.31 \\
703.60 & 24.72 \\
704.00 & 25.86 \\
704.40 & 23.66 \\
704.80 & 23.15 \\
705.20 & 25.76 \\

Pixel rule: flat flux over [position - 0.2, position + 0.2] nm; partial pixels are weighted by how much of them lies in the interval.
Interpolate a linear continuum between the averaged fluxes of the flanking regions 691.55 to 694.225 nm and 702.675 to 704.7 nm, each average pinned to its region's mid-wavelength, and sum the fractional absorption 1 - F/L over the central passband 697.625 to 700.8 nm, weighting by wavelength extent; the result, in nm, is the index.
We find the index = 0.03 nm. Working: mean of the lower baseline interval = 23.8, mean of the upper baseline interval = 24.4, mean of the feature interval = 24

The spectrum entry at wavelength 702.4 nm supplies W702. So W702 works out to 24.5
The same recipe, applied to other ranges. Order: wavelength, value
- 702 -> 26.95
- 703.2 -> 23.31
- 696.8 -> 21.51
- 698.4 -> 21.86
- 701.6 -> 19.02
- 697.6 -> 24.72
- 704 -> 25.86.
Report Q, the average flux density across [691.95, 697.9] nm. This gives 23.9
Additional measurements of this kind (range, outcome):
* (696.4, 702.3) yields 23.3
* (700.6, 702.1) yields 23.1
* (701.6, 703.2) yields 24.4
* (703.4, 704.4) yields 25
